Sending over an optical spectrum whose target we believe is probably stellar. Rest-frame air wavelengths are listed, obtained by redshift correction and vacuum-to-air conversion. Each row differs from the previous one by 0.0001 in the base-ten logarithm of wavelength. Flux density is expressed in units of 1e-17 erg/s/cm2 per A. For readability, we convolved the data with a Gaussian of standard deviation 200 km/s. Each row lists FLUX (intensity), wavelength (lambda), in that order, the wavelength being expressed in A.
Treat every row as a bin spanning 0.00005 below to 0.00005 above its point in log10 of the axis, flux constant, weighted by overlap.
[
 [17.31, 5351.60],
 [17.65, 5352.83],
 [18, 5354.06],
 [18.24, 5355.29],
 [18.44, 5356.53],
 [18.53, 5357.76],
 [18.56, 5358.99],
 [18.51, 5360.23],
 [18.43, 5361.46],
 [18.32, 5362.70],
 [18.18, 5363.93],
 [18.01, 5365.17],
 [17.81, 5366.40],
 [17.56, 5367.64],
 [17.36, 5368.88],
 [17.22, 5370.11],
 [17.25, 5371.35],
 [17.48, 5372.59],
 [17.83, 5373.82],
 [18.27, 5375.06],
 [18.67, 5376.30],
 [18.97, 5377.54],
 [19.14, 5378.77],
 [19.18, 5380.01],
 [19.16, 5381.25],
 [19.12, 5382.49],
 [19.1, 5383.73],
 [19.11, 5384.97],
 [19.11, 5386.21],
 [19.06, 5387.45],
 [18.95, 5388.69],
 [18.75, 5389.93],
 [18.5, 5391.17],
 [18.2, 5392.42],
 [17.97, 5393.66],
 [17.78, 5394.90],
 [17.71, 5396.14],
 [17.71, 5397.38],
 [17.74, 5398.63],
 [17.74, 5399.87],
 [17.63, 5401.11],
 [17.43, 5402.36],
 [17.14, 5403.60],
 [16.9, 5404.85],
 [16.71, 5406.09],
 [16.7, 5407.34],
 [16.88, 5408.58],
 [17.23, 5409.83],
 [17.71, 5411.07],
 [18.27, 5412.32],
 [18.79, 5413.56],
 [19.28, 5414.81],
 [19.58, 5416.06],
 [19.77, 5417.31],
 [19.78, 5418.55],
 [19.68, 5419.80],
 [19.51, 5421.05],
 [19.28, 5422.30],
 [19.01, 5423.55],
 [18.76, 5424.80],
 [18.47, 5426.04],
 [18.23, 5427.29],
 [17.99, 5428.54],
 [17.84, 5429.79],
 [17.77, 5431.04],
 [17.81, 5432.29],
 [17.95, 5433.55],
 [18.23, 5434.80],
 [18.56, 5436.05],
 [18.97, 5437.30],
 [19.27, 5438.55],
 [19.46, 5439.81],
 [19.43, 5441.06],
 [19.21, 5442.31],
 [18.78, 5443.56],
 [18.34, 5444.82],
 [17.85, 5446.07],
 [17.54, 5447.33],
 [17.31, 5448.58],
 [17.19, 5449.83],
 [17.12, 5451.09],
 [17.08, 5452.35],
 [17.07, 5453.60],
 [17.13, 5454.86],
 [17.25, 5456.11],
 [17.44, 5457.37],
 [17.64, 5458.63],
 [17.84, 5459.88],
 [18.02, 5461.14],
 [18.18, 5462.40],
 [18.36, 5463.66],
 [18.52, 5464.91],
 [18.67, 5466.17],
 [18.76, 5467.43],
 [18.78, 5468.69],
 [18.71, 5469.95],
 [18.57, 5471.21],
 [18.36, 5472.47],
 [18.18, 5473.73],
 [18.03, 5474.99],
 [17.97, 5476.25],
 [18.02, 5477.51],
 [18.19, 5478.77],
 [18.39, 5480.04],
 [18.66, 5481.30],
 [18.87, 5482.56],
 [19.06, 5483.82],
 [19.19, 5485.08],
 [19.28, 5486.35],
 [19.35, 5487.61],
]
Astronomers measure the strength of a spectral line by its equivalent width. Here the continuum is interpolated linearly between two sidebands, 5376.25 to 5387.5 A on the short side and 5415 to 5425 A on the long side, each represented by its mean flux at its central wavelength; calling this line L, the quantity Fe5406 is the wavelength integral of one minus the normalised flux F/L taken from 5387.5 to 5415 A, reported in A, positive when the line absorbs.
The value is 2.1 A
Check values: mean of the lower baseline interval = 19.1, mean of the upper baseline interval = 19.4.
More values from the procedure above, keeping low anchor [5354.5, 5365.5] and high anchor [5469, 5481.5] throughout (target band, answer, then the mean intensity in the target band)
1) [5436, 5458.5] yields 0.3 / 18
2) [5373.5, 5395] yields -0.5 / 18.7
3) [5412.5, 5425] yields -0.7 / 19.3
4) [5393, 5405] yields 0.5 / 17.6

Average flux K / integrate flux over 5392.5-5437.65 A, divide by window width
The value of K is 18.2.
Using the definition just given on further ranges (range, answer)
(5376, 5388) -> 19.1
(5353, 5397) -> 18.3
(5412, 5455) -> 18.5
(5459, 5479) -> 18.3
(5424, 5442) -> 18.5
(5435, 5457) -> 18.1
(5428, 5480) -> 18.1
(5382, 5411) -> 18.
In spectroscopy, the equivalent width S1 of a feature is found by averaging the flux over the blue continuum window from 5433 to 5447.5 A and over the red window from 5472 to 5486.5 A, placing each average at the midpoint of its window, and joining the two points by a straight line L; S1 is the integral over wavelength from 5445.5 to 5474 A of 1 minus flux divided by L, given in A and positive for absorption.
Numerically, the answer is 1.06 A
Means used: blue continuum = 18.7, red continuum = 18.5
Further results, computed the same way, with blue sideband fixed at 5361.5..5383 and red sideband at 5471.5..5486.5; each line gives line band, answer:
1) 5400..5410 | 0.7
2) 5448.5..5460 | 0.7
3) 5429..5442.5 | -0.1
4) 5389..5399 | 0.1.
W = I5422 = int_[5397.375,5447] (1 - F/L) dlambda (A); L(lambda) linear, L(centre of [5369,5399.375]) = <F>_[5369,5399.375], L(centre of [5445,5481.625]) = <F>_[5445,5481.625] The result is -0.4 A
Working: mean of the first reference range 18.4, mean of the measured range 18.3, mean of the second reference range 18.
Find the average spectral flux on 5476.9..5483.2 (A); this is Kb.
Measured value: 18.4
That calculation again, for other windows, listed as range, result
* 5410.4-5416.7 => 18.7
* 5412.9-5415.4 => 19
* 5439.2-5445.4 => 19.1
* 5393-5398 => 17.8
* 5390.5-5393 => 18.3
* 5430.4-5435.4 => 17.9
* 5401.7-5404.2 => 17.3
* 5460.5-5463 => 18.1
